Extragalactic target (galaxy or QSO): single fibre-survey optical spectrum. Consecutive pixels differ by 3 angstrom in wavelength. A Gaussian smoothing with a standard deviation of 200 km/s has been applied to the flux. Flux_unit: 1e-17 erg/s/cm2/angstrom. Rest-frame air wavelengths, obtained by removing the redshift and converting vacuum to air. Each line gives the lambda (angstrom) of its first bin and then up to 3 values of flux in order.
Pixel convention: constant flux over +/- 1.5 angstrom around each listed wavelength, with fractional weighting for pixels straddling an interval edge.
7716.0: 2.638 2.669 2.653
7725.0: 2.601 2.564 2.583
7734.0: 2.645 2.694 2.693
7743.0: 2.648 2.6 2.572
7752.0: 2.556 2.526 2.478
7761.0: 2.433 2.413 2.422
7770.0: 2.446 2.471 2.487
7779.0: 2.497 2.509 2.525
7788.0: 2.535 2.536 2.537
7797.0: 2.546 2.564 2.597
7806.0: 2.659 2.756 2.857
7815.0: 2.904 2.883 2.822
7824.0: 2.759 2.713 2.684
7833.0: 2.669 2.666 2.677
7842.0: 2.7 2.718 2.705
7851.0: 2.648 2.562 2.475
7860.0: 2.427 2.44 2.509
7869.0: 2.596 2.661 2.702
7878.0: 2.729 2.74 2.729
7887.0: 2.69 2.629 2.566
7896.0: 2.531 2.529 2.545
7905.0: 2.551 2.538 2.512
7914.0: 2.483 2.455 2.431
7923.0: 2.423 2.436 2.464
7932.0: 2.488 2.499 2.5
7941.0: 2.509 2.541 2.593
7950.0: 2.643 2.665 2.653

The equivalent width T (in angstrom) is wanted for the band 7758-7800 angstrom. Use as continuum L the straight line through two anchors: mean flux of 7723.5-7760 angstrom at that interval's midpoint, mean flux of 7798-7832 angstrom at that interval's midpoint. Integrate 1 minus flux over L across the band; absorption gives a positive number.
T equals 2.8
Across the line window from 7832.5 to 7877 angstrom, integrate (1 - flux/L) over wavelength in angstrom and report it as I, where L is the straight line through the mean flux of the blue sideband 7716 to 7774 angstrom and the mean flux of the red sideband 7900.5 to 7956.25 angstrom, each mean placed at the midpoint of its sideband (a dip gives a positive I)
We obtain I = -1.3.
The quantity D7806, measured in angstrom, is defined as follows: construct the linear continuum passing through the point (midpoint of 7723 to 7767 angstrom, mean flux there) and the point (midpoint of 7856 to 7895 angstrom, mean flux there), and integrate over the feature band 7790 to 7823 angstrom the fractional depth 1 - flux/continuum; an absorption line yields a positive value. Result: -1.4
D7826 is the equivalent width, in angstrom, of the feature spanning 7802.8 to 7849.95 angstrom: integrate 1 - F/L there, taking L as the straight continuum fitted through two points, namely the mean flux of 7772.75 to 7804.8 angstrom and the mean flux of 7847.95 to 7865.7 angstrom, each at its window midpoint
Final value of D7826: -3.9 angstrom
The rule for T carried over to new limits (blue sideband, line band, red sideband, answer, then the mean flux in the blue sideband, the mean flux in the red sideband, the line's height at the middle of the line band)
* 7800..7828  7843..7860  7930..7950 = 0.55 angstrom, 2.76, 2.53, 2.69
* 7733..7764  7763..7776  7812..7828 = 1.00 angstrom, 2.58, 2.82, 2.65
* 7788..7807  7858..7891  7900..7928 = -1.40 angstrom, 2.57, 2.49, 2.51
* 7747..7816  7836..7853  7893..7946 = -1.04 angstrom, 2.56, 2.5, 2.53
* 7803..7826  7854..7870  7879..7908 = 1.13 angstrom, 2.79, 2.61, 2.68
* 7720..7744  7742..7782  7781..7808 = 1.50 angstrom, 2.64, 2.56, 2.6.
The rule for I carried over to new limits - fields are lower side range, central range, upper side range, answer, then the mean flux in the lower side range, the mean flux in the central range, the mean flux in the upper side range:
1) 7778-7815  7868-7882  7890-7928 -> -0.8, 2.61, 2.69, 2.5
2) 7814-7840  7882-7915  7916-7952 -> 0.1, 2.75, 2.58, 2.5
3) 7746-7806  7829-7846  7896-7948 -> -1.2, 2.51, 2.68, 2.5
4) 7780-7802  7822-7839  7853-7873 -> -1.2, 2.54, 2.7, 2.52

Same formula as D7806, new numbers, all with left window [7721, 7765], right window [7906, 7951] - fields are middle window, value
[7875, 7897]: -1.28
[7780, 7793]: 0.17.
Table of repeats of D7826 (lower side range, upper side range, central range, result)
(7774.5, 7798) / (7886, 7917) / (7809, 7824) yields -1.9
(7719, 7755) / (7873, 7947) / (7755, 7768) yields 0.8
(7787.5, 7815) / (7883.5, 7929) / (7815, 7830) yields -1.0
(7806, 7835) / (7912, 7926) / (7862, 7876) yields 0.2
